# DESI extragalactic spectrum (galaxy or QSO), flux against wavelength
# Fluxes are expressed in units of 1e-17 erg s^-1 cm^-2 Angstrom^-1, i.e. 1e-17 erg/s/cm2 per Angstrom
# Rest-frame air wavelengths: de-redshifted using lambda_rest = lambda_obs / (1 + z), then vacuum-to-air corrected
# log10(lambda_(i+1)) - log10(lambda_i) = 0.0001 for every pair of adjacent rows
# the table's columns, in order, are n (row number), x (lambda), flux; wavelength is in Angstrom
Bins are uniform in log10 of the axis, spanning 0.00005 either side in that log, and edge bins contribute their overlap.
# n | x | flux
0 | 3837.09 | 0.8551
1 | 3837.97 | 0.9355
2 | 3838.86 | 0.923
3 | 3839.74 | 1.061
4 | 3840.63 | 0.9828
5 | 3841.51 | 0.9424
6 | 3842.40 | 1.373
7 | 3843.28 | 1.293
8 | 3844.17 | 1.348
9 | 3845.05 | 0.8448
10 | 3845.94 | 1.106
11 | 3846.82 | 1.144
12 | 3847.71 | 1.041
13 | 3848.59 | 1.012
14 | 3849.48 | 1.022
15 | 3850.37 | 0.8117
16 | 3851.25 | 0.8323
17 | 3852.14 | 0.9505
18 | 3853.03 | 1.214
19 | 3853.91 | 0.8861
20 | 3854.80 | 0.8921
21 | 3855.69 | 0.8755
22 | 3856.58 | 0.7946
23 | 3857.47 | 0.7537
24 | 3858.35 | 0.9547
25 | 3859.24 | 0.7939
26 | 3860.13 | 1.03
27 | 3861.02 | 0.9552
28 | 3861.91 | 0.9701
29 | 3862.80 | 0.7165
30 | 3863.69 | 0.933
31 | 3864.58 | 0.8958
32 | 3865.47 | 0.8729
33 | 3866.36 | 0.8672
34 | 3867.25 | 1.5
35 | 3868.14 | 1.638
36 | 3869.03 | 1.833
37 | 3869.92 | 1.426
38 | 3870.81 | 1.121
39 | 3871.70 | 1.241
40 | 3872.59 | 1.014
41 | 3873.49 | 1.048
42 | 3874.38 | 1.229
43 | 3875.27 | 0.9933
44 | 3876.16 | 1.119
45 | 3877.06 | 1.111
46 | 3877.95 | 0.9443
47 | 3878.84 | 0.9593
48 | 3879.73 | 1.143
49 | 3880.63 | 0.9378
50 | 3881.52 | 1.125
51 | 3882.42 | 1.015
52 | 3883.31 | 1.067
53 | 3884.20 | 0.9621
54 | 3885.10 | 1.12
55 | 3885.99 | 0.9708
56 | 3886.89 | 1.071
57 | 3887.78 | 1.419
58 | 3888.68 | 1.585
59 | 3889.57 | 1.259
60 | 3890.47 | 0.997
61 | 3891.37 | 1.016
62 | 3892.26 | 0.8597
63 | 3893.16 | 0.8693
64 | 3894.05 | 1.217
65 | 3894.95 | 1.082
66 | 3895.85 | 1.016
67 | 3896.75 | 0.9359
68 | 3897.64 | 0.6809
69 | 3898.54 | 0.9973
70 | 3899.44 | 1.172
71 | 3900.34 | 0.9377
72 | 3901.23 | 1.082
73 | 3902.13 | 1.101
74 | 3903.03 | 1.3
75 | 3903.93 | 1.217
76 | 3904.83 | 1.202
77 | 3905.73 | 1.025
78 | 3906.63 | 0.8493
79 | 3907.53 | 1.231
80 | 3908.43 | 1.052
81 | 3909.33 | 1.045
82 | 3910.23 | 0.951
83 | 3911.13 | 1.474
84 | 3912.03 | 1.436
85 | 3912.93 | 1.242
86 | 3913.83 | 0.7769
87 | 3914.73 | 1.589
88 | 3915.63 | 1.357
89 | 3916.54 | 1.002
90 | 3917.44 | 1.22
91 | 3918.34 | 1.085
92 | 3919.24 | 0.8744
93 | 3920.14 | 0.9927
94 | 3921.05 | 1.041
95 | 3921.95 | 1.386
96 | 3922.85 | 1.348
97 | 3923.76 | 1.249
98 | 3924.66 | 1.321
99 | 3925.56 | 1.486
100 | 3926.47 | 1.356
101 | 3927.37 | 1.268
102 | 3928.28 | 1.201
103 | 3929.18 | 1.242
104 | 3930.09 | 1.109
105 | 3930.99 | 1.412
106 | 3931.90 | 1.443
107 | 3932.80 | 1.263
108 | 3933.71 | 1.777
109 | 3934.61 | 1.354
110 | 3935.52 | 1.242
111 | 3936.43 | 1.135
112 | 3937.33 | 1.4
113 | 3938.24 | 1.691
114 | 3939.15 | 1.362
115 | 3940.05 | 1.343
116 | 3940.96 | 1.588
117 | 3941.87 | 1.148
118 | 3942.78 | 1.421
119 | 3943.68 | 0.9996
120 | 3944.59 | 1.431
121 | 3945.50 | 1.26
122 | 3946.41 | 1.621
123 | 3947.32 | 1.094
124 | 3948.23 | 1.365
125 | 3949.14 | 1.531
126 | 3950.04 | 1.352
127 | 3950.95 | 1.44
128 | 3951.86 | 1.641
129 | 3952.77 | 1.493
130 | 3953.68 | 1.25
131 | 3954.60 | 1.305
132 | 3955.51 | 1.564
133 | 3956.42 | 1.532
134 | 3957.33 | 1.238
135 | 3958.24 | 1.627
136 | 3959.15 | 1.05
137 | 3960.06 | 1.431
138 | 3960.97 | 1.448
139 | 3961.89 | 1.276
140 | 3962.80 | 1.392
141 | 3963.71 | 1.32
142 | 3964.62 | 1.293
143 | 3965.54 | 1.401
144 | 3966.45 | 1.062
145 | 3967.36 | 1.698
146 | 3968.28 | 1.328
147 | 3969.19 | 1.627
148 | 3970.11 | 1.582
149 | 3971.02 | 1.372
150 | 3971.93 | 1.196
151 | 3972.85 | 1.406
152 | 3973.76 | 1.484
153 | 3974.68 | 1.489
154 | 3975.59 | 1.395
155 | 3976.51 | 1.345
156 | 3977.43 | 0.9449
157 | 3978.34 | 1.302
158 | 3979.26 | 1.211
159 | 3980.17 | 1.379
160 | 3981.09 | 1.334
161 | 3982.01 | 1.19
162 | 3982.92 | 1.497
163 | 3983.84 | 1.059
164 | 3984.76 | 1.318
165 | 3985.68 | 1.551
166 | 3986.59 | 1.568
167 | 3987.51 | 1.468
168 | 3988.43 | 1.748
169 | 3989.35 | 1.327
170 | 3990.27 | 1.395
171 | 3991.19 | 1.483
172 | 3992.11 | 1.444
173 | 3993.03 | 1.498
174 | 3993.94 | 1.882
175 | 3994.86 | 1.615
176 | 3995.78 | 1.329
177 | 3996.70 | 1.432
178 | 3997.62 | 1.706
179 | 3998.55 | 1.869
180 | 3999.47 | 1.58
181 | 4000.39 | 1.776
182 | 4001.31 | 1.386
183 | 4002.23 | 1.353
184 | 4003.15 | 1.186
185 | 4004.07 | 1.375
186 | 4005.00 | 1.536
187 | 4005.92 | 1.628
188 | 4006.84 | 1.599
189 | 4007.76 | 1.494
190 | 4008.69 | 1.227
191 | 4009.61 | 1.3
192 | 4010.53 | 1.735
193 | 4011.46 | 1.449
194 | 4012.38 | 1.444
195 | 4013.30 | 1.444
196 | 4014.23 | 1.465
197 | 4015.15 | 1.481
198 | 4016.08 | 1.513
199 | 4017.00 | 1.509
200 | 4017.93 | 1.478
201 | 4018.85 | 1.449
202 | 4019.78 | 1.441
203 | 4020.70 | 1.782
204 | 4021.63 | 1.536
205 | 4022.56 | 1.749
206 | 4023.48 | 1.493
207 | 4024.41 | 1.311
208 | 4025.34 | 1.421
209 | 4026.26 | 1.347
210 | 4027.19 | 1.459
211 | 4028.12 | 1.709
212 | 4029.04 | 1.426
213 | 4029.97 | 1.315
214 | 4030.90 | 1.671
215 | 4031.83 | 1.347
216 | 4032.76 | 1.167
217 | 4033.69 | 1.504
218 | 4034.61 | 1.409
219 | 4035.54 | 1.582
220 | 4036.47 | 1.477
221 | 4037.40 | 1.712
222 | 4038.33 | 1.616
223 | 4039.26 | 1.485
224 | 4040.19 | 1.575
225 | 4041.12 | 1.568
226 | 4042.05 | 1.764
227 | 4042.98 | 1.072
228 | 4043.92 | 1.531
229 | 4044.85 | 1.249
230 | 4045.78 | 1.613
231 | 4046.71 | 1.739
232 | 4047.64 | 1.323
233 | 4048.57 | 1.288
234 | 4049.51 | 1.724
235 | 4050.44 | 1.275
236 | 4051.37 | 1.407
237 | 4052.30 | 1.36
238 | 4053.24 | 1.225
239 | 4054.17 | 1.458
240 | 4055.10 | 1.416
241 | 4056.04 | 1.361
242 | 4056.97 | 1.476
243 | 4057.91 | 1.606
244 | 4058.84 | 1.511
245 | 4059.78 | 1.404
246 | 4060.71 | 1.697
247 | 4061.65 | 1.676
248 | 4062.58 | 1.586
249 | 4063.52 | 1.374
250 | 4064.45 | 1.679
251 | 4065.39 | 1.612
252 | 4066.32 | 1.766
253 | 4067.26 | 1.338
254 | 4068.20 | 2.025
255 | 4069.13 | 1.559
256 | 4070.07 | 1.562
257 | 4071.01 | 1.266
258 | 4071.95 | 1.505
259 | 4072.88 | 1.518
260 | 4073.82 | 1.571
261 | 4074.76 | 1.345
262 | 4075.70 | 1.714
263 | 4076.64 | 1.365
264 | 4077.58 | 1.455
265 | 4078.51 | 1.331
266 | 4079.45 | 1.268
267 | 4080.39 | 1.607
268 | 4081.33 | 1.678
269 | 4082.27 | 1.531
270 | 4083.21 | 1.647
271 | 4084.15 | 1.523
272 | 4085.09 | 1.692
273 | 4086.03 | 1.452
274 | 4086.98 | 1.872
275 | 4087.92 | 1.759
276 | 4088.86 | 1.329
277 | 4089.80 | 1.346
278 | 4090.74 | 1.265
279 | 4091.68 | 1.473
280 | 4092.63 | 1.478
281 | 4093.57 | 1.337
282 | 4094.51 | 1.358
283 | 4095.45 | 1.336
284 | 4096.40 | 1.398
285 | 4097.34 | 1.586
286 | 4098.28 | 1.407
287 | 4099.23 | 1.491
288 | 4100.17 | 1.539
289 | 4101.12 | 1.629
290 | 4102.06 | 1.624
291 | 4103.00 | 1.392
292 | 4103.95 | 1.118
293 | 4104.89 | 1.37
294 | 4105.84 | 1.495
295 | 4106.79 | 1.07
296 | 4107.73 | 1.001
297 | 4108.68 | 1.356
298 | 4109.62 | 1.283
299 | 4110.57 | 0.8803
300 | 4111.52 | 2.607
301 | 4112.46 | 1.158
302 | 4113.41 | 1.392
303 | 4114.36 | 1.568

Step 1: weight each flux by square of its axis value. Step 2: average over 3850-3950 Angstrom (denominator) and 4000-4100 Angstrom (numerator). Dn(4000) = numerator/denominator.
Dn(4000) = 1.39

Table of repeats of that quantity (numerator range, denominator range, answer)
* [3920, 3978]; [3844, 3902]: 1.35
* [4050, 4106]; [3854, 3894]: 1.55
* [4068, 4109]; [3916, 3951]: 1.21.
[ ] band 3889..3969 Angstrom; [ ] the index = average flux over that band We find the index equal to 1.25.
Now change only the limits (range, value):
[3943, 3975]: 1.39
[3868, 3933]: 1.15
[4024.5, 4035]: 1.43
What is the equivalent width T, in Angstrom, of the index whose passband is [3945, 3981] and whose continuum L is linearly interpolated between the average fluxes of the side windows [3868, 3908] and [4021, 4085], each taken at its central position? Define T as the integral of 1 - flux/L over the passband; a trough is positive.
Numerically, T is -2.6 Angstrom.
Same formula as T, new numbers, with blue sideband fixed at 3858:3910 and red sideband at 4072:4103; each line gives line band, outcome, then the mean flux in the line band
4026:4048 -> -1.5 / 1.49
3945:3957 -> -2.0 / 1.42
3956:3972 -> -1.8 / 1.39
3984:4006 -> -3.4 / 1.51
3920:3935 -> -1.9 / 1.32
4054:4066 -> -0.8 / 1.53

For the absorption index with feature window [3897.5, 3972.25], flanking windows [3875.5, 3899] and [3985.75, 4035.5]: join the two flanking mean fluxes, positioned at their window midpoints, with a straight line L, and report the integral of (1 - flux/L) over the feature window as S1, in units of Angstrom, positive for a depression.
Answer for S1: -3.7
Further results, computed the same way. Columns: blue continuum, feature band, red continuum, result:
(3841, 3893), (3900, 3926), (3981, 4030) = 0.8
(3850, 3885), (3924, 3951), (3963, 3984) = -2.4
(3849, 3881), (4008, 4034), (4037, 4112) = -1.9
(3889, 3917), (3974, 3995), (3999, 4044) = -0.6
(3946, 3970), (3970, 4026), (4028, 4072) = -0.5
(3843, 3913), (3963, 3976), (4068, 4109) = -1.7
